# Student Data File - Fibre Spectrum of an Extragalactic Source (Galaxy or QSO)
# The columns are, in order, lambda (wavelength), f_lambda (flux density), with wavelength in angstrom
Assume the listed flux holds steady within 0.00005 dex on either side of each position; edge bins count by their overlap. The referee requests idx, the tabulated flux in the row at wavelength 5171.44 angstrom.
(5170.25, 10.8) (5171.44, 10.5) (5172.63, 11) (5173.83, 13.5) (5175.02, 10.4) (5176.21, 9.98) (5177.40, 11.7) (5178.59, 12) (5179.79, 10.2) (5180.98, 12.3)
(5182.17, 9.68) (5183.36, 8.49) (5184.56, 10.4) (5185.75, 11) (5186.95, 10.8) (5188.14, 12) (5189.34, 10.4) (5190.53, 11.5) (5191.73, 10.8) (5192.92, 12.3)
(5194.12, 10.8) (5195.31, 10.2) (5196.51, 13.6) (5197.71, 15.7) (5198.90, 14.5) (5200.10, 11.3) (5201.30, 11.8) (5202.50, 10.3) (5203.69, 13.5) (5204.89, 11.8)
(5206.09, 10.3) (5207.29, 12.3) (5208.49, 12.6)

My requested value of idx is 10.5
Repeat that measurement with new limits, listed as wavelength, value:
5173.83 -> 13.5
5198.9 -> 14.5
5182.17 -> 9.68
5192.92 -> 12.3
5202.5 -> 10.3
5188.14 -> 12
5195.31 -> 10.2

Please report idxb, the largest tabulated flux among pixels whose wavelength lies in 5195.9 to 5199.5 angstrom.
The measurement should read 15.7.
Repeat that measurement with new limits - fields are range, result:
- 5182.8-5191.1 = 12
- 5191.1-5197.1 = 13.6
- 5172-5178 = 13.5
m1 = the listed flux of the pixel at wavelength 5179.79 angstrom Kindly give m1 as 10.2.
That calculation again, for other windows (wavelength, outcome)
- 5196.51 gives 13.6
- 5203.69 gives 13.5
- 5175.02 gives 10.4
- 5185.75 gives 11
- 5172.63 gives 11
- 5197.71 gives 15.7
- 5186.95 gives 10.8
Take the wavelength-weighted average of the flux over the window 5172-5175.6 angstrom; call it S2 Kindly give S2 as 11.6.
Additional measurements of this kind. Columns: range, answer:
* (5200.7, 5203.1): 11.1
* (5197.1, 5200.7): 13.8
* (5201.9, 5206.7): 11.5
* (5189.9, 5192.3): 11.1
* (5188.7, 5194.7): 11.2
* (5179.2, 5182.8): 10.7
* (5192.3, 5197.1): 11.7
